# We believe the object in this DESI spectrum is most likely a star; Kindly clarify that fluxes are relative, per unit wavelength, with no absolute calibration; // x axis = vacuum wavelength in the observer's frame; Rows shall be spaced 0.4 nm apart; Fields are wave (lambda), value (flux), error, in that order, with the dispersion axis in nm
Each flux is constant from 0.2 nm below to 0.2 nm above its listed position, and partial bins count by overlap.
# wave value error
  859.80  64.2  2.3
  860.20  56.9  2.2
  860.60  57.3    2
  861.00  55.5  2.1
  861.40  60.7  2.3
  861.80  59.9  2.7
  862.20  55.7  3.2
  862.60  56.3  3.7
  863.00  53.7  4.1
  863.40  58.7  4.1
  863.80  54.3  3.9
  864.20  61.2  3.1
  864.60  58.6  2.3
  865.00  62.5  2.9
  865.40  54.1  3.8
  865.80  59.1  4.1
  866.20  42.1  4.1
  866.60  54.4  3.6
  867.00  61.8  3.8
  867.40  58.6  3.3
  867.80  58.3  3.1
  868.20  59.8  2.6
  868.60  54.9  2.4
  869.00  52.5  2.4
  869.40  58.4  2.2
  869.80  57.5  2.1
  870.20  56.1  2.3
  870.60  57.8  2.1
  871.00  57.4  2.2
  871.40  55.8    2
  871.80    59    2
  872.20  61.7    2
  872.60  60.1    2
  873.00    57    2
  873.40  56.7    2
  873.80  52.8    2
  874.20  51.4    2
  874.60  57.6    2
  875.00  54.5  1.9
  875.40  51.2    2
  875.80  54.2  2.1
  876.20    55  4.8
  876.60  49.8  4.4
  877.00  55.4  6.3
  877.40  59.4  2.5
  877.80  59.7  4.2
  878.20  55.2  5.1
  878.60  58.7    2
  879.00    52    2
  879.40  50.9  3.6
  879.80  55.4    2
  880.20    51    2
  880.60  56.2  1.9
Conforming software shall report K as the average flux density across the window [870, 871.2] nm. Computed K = 57.1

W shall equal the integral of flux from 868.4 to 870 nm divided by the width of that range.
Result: 55.8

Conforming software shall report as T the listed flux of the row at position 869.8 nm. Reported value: 57.5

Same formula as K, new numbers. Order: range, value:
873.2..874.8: 54.6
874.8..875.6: 52.9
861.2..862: 60.3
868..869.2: 55.7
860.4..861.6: 57.8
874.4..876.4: 54.5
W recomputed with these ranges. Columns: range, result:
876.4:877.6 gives 54.9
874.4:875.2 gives 56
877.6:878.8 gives 57.9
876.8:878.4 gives 57.4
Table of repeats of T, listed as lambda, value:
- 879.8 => 55.4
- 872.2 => 61.7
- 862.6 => 56.3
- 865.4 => 54.1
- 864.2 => 61.2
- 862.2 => 55.7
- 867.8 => 58.3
